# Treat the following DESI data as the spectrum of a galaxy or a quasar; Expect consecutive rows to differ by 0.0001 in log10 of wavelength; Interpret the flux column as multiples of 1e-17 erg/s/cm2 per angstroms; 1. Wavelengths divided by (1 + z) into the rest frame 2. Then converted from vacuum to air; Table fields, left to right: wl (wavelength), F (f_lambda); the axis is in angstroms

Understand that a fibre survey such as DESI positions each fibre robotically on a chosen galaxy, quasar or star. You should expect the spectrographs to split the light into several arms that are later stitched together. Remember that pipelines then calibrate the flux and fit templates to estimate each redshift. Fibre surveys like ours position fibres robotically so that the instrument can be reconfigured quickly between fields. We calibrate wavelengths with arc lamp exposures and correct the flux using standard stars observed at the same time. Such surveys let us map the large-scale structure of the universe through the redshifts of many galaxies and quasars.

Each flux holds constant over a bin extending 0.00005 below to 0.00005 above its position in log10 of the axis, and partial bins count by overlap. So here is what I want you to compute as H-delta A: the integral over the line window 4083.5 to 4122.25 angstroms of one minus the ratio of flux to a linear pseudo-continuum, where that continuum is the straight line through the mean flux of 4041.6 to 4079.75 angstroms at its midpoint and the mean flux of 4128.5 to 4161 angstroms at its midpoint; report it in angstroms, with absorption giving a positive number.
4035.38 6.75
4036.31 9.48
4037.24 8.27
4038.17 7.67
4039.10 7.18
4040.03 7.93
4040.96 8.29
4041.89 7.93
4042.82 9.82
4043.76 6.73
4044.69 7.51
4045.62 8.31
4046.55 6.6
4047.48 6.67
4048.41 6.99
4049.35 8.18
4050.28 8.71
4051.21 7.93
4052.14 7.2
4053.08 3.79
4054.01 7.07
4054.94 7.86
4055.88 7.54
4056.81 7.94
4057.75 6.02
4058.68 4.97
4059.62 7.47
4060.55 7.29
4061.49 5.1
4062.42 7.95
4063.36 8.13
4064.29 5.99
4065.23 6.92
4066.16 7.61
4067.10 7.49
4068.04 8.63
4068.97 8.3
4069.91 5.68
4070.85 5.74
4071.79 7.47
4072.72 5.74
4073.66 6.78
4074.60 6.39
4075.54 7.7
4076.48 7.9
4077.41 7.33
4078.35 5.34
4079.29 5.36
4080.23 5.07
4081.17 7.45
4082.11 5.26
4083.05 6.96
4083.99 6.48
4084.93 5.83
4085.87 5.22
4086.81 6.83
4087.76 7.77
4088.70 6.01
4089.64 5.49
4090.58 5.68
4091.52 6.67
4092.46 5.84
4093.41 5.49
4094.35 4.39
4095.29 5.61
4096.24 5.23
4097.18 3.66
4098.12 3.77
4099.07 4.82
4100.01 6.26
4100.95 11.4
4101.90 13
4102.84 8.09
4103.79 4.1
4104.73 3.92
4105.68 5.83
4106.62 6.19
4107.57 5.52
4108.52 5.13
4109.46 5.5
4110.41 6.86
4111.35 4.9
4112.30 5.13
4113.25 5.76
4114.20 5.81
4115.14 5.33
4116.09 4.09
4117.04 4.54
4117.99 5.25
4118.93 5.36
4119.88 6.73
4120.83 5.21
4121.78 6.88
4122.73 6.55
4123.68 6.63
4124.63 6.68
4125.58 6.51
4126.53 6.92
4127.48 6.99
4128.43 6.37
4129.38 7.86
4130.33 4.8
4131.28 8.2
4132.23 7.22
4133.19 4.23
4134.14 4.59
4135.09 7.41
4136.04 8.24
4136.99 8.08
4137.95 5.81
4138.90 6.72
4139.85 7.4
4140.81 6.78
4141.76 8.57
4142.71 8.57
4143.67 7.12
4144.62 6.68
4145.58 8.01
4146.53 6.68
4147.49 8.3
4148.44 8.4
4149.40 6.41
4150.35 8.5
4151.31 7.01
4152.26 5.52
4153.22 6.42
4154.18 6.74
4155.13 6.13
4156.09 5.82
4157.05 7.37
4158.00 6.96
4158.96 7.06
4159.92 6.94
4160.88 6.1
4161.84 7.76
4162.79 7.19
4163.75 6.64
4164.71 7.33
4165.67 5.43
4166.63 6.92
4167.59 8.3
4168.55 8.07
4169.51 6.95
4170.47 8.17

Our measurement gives 6.21 angstroms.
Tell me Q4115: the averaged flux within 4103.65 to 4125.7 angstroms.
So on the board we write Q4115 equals 5.61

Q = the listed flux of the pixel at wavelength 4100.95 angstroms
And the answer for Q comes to 11.4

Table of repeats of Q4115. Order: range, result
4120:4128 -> 6.55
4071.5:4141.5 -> 6.23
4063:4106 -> 6.45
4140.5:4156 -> 7.21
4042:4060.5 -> 7.24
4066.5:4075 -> 6.92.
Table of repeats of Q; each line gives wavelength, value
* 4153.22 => 6.42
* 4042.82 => 9.82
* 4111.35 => 4.9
